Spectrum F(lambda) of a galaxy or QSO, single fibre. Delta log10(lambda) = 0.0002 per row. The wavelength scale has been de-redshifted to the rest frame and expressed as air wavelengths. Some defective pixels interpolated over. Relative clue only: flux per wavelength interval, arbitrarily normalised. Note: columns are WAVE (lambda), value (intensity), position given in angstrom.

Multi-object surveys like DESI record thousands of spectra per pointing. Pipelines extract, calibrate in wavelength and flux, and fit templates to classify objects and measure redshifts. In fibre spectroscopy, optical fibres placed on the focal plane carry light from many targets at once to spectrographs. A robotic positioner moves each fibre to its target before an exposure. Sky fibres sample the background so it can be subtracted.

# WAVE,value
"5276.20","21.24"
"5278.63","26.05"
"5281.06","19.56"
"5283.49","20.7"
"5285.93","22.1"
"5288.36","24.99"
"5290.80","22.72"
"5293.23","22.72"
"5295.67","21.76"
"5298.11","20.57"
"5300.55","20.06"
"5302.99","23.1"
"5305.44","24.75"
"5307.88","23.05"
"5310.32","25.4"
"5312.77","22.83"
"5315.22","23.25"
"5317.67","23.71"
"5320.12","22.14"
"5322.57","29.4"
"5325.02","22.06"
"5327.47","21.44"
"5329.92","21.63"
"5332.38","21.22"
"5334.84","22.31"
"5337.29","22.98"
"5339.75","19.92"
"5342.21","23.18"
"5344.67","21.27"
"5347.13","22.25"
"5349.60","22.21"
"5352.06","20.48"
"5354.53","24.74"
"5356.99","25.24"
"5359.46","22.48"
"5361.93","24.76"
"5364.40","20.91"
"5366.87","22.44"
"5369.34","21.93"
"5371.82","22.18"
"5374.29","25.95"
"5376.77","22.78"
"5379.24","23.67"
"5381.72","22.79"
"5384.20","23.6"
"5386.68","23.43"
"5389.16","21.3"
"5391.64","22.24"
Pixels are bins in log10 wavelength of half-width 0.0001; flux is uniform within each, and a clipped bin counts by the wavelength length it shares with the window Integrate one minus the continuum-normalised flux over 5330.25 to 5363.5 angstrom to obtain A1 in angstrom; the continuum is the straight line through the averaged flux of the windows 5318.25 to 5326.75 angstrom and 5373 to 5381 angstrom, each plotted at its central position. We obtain 2.3 angstrom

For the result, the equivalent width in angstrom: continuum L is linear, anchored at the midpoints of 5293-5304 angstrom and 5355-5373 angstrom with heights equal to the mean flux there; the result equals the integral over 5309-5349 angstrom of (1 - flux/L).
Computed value -1.2 angstrom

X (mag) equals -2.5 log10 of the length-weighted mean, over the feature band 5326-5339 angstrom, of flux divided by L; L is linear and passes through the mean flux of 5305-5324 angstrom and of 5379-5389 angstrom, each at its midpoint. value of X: 0.10 mag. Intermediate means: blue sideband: 24.3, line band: 21.9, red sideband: 23.1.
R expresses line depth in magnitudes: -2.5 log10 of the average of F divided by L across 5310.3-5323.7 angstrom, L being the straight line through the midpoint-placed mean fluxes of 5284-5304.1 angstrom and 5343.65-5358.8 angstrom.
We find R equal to -0.09 mag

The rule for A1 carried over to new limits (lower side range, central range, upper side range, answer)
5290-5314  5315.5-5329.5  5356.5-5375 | -0.5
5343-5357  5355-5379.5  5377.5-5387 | -0.3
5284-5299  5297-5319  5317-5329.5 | 0.1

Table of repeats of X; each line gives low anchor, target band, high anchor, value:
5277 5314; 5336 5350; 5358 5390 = 0.04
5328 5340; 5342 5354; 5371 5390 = 0.01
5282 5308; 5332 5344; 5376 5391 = 0.03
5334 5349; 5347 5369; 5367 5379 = -0.01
